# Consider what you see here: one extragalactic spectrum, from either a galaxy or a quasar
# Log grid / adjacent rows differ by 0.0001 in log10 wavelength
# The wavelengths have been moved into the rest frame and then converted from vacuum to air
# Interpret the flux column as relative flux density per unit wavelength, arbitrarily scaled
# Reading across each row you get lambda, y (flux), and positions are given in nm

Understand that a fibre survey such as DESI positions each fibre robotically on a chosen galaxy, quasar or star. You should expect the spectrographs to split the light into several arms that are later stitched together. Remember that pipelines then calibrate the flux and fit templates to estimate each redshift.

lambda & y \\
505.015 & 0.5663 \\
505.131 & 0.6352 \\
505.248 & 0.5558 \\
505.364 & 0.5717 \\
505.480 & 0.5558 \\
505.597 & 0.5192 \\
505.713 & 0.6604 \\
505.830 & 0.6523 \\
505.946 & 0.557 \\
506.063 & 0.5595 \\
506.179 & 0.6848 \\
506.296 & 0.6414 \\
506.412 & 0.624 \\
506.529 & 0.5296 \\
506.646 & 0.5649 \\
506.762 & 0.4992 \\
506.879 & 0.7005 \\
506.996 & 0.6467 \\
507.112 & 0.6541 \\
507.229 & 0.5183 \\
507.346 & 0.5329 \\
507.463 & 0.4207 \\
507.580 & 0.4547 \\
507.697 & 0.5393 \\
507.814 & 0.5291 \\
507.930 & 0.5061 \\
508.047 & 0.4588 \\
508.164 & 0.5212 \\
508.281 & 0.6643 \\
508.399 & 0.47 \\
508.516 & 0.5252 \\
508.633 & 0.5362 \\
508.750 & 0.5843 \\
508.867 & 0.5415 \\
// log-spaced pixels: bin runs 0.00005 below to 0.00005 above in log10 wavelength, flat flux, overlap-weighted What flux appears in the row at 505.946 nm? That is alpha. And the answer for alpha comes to 0.557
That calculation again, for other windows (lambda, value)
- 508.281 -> 0.6643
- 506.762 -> 0.4992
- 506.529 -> 0.5296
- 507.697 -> 0.5393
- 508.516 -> 0.5252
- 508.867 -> 0.5415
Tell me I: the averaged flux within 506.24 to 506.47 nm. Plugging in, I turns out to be 0.634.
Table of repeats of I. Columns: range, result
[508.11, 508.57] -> 0.545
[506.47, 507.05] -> 0.587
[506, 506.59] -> 0.607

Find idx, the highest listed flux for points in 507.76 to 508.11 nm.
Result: 0.5291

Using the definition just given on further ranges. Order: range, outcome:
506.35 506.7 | 0.624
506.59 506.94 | 0.7005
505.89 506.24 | 0.6848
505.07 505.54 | 0.6352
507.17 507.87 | 0.5393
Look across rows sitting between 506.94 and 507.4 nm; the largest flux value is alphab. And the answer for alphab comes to 0.6541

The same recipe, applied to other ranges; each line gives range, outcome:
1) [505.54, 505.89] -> 0.6604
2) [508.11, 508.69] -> 0.6643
